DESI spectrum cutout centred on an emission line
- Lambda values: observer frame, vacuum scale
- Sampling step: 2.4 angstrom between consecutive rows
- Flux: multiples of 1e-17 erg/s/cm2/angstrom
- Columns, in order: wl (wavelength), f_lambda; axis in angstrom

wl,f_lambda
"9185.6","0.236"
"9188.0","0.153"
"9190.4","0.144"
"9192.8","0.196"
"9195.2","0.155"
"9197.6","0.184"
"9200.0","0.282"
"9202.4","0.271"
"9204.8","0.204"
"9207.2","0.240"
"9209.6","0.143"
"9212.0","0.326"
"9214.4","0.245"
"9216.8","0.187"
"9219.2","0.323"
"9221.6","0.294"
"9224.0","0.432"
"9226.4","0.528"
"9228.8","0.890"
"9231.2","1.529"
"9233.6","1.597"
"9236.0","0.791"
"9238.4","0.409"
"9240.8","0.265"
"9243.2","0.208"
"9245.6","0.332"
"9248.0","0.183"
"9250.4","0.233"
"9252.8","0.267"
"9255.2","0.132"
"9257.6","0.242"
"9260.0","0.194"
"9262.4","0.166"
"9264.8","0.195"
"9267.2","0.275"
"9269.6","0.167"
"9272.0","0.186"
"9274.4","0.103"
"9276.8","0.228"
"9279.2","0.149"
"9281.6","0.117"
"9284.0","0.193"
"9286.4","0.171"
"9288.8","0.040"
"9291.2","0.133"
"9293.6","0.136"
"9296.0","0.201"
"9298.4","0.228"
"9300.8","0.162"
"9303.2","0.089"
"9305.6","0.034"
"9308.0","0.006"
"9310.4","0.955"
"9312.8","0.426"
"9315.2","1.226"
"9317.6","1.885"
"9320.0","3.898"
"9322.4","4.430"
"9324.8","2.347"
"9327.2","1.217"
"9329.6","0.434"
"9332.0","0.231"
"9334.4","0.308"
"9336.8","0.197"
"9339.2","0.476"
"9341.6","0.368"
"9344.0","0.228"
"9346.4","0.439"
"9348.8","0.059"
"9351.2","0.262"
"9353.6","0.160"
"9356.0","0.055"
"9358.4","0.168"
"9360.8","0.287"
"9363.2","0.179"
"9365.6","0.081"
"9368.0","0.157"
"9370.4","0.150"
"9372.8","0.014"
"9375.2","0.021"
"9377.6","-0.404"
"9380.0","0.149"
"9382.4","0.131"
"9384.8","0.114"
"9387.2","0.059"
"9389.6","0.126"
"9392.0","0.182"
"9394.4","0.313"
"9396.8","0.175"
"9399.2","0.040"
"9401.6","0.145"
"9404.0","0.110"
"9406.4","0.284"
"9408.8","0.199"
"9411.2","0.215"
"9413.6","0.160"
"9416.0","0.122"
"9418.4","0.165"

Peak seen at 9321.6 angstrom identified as [O III] 5007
